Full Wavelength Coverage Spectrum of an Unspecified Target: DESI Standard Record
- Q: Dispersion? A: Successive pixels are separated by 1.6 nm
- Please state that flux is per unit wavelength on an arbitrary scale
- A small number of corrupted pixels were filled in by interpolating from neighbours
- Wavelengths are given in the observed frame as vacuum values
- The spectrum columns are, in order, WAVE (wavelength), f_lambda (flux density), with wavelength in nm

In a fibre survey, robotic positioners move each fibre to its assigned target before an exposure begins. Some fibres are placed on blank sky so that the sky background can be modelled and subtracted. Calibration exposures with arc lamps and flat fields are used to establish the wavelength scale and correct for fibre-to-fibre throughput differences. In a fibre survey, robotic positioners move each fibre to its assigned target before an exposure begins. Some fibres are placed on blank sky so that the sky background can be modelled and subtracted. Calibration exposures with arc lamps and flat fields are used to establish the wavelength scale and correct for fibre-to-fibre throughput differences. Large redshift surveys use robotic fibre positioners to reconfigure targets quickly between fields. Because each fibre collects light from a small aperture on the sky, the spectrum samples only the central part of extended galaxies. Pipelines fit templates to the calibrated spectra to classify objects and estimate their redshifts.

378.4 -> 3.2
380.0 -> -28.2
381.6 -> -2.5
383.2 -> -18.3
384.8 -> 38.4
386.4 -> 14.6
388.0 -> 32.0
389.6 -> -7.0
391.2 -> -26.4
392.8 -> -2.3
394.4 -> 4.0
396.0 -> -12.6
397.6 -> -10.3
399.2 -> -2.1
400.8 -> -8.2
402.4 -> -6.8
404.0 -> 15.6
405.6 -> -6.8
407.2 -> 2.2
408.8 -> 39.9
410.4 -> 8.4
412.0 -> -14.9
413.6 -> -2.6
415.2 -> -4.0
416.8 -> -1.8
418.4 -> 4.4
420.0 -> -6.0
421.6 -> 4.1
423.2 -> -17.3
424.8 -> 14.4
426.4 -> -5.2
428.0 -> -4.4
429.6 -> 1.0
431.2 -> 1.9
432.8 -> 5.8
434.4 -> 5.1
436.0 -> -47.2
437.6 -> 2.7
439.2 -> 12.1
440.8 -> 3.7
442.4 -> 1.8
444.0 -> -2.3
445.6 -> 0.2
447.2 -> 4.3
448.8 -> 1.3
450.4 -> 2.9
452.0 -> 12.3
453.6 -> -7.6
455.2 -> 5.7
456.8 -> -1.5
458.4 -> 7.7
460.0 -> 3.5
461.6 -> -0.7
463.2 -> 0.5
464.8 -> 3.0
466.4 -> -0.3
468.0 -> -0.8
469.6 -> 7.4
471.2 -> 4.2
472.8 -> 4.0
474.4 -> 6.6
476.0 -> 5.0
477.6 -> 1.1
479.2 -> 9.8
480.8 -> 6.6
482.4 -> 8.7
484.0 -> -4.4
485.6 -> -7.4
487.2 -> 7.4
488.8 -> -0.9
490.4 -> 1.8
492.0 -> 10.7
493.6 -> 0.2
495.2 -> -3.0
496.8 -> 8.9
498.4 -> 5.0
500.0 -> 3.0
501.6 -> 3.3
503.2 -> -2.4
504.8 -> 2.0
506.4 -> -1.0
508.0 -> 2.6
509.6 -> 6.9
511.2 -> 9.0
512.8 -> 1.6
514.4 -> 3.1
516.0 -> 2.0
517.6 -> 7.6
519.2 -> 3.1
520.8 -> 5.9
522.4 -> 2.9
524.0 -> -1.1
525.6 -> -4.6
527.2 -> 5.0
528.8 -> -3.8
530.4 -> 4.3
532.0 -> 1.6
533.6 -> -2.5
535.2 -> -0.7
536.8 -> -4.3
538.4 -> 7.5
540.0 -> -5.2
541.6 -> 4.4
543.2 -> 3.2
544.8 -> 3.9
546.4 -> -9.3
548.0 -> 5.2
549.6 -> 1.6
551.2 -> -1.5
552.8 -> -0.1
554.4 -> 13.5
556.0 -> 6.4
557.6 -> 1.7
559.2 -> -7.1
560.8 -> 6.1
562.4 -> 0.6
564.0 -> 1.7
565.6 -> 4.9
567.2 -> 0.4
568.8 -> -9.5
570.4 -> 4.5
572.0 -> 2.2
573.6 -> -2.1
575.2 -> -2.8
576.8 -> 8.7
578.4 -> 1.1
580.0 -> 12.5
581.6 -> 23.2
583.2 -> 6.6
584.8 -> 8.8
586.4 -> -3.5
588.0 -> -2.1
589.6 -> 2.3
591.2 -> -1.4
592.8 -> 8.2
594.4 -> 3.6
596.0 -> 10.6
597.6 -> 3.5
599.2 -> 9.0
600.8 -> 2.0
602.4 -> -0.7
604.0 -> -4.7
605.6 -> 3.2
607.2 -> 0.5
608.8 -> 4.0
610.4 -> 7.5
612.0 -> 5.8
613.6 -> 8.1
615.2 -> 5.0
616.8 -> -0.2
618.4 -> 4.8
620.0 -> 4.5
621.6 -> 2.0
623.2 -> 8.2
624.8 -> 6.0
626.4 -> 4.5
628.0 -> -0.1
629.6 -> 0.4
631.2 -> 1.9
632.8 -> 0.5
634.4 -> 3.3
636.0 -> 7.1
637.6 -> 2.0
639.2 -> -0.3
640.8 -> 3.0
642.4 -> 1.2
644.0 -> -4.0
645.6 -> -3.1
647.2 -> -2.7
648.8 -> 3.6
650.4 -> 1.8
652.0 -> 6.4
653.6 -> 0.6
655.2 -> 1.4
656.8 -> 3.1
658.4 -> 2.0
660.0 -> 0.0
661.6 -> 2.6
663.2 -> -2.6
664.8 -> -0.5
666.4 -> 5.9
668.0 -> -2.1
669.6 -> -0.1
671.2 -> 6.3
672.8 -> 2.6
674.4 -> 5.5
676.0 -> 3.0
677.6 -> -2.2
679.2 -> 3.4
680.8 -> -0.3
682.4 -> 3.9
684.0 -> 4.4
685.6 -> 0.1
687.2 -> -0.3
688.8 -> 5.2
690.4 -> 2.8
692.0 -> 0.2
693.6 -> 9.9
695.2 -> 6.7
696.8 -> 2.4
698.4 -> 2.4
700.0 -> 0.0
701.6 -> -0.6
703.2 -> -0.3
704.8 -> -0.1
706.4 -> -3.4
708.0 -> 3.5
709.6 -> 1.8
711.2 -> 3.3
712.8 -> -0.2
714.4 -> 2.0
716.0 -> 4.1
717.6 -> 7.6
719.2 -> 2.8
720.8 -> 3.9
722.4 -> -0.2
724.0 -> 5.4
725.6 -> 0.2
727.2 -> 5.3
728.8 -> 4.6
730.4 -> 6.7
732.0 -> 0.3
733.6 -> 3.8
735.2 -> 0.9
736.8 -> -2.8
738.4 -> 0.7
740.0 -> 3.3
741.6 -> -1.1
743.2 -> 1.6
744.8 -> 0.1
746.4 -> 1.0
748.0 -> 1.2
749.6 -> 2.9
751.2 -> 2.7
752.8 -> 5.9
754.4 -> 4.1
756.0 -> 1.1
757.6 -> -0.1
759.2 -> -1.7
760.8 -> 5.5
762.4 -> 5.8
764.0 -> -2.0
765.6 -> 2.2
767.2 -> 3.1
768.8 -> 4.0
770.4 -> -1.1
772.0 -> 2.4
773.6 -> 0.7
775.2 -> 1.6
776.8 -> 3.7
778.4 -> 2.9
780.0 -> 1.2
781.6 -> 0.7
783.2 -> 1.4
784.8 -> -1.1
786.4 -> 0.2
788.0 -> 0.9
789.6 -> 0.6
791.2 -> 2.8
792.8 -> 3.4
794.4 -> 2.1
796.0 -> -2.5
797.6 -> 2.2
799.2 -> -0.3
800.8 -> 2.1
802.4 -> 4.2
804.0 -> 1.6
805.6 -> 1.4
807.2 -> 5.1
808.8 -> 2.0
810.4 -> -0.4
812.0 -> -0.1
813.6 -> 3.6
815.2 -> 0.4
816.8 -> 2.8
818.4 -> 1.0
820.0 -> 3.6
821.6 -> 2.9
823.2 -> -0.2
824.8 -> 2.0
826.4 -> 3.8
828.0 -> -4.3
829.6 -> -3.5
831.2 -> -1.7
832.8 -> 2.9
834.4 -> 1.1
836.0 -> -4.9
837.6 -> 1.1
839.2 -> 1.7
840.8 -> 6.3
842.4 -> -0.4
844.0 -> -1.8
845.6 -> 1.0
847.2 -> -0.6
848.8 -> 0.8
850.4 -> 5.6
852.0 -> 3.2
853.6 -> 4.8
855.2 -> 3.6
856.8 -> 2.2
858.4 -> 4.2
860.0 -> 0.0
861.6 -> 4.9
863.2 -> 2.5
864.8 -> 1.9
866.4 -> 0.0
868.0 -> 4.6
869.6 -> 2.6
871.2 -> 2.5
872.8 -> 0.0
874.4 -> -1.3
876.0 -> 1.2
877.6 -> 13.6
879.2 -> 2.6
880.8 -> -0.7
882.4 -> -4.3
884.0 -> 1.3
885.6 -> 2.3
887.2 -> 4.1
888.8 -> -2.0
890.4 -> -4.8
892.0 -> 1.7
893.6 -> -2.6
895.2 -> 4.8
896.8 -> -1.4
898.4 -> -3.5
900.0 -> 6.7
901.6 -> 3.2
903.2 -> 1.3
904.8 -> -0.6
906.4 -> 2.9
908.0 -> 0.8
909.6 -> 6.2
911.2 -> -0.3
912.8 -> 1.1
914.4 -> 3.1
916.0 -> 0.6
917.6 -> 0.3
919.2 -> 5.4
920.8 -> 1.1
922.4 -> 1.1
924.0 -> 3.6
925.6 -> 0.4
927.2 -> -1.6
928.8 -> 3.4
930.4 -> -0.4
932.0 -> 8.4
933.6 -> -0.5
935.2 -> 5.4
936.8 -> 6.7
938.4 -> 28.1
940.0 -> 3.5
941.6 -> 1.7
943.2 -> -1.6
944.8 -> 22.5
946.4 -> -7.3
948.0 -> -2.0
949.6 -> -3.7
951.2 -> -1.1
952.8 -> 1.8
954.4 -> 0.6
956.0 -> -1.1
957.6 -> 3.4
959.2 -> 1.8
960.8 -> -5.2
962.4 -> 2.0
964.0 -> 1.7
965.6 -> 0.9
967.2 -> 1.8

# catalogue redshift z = 0.39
